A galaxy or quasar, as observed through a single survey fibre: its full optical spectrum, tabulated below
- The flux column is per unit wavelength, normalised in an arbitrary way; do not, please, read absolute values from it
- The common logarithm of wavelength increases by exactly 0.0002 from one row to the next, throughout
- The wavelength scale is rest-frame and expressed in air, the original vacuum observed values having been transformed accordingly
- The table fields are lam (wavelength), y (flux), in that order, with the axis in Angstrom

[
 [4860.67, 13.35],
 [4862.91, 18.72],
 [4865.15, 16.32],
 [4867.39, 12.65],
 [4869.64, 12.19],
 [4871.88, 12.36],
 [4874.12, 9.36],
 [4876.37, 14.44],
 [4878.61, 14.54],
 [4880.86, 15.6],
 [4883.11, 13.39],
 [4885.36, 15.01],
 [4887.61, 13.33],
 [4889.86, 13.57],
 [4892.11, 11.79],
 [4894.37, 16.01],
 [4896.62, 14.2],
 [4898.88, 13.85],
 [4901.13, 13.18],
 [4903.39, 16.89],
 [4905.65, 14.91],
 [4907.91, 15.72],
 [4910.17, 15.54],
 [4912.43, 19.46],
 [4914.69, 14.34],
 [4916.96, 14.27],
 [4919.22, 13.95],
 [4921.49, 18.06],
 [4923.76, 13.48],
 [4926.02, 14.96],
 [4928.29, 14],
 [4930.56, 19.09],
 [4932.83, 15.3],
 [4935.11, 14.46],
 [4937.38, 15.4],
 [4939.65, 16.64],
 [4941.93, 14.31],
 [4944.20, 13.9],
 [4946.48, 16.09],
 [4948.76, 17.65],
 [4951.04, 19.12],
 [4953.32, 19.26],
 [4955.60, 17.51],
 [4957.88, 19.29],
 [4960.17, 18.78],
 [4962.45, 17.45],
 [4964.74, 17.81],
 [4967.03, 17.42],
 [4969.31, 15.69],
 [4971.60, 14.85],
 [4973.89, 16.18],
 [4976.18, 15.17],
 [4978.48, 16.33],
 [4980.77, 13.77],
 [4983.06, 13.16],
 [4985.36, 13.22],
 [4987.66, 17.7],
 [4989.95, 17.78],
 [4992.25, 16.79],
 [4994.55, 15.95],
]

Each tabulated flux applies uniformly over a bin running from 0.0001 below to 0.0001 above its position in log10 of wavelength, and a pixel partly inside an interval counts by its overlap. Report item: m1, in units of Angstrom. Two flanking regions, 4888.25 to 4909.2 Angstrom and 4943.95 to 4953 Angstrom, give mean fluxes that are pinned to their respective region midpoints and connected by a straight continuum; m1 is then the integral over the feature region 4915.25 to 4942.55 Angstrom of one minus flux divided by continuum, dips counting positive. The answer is 1.3 Angstrom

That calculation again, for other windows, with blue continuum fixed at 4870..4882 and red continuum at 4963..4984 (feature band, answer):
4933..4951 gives -1.00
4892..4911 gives -1.33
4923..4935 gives -0.66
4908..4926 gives -1.67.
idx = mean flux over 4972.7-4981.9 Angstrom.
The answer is 15.4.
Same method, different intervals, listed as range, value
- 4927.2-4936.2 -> 15.7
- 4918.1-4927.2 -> 15.1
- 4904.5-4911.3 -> 15.4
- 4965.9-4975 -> 16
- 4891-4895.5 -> 13.9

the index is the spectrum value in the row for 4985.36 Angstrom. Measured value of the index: 13.22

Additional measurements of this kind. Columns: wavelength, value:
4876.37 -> 14.44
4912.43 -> 19.46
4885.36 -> 15.01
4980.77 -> 13.77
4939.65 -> 16.64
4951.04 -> 19.12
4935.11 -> 14.46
